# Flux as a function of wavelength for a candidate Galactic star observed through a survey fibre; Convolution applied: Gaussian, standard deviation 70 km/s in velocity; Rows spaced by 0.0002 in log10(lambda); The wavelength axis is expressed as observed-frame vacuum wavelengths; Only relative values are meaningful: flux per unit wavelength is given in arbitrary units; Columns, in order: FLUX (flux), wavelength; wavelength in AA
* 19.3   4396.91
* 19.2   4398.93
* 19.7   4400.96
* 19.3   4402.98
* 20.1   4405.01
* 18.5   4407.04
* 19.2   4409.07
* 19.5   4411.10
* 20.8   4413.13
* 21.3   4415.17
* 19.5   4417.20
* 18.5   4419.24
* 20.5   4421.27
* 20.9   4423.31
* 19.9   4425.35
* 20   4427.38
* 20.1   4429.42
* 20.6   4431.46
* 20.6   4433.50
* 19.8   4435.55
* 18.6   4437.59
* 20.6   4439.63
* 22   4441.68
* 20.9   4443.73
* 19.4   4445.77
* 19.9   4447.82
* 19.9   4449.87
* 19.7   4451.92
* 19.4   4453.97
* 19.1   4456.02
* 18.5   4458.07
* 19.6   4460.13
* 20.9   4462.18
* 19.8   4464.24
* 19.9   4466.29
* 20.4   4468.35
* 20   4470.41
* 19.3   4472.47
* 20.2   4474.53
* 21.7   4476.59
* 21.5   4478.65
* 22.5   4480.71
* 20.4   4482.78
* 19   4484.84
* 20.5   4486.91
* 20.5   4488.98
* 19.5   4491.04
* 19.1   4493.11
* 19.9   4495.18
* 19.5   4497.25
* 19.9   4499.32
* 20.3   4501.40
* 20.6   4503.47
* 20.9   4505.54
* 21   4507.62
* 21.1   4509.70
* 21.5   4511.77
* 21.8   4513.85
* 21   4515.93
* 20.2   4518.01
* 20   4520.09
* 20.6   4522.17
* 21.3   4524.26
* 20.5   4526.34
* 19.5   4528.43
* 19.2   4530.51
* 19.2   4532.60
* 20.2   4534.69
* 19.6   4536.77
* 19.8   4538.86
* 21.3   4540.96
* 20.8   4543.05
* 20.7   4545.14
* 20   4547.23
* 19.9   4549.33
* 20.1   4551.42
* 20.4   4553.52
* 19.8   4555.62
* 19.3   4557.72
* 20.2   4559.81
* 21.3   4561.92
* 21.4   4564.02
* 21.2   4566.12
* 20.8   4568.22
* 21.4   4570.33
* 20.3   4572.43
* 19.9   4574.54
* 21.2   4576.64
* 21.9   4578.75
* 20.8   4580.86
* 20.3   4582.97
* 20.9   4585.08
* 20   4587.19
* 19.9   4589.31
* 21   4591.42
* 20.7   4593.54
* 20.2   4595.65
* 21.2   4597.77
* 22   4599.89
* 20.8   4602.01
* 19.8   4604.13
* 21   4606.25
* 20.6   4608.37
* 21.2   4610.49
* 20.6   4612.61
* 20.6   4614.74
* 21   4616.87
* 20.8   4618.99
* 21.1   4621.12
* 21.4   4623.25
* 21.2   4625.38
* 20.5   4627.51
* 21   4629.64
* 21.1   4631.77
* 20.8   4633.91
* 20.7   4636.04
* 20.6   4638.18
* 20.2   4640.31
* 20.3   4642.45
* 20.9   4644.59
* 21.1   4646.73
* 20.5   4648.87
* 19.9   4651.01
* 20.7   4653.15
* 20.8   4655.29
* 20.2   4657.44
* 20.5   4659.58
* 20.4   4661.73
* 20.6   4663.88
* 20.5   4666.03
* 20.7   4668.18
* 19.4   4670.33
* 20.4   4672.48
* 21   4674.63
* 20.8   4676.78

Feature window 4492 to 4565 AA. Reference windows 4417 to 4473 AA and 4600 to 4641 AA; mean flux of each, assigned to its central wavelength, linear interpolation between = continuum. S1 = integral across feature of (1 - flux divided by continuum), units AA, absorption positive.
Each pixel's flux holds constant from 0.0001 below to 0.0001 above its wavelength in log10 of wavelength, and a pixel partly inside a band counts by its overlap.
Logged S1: 0.10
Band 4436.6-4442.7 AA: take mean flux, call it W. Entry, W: 20.4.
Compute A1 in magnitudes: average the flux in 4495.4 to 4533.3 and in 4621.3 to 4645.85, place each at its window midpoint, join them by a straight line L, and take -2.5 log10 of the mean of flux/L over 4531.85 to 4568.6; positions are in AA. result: 0.01 mag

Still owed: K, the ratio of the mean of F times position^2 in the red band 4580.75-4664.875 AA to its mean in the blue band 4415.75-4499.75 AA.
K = 1.11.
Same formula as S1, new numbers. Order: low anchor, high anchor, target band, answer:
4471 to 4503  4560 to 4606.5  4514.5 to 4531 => 0.08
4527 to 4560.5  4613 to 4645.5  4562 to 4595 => -0.74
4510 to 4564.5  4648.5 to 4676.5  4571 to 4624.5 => -0.97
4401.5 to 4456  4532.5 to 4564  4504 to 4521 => -0.65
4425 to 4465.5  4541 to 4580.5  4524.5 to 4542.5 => 0.41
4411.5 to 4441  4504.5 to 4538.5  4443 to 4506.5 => 0.68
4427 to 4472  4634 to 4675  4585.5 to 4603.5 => -0.32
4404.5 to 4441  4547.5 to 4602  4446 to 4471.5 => 0.47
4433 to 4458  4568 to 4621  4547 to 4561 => 0.38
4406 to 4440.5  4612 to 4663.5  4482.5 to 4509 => 0.14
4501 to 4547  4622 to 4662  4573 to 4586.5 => -0.13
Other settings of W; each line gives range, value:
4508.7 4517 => 21.4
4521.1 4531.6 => 20.2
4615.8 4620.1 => 20.9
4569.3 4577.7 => 20.7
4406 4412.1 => 19.1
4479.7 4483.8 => 21.4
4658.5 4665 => 20.5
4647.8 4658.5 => 20.4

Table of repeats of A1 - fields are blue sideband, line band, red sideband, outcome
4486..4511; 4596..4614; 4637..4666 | -0.023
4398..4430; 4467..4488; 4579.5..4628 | -0.021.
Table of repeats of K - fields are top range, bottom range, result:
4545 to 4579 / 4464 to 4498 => 1.05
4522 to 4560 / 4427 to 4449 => 1.04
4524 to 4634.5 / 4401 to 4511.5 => 1.08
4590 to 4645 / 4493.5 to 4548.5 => 1.07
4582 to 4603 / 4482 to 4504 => 1.09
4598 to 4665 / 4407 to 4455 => 1.13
